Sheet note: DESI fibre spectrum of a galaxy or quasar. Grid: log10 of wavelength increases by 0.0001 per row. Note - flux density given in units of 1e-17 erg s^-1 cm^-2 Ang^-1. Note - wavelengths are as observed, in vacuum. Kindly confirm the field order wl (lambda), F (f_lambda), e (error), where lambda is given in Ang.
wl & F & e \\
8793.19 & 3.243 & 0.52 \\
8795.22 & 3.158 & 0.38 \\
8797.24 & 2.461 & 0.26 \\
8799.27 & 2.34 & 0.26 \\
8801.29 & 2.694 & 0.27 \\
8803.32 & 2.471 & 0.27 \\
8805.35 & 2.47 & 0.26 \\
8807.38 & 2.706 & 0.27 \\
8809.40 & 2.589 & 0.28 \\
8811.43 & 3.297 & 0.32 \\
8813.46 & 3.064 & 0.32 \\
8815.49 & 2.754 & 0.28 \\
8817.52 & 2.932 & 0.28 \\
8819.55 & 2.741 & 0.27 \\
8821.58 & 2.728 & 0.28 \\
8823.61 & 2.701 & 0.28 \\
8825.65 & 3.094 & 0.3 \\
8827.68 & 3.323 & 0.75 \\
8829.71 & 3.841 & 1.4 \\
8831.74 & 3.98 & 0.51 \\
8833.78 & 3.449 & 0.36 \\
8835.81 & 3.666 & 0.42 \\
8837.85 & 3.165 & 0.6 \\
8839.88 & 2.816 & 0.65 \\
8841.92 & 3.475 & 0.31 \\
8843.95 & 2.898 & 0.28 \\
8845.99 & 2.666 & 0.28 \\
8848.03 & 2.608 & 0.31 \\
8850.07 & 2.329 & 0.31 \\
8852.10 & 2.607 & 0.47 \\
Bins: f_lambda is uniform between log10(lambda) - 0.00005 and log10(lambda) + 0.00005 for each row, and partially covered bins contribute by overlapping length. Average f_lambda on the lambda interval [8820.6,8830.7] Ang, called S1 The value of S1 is 3.14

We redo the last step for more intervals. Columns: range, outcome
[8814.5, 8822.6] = 2.79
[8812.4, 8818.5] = 2.92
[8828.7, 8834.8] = 3.76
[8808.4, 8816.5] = 2.93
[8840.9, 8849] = 2.91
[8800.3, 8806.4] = 2.54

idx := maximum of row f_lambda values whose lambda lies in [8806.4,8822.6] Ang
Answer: 3.297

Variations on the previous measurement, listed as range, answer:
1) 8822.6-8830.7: 3.841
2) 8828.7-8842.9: 3.98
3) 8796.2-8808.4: 2.706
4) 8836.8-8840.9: 3.165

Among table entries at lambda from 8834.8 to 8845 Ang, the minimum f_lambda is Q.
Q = 2.816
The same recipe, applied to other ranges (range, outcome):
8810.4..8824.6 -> 2.701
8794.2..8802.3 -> 2.34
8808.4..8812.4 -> 2.589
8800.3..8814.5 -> 2.47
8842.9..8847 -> 2.666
